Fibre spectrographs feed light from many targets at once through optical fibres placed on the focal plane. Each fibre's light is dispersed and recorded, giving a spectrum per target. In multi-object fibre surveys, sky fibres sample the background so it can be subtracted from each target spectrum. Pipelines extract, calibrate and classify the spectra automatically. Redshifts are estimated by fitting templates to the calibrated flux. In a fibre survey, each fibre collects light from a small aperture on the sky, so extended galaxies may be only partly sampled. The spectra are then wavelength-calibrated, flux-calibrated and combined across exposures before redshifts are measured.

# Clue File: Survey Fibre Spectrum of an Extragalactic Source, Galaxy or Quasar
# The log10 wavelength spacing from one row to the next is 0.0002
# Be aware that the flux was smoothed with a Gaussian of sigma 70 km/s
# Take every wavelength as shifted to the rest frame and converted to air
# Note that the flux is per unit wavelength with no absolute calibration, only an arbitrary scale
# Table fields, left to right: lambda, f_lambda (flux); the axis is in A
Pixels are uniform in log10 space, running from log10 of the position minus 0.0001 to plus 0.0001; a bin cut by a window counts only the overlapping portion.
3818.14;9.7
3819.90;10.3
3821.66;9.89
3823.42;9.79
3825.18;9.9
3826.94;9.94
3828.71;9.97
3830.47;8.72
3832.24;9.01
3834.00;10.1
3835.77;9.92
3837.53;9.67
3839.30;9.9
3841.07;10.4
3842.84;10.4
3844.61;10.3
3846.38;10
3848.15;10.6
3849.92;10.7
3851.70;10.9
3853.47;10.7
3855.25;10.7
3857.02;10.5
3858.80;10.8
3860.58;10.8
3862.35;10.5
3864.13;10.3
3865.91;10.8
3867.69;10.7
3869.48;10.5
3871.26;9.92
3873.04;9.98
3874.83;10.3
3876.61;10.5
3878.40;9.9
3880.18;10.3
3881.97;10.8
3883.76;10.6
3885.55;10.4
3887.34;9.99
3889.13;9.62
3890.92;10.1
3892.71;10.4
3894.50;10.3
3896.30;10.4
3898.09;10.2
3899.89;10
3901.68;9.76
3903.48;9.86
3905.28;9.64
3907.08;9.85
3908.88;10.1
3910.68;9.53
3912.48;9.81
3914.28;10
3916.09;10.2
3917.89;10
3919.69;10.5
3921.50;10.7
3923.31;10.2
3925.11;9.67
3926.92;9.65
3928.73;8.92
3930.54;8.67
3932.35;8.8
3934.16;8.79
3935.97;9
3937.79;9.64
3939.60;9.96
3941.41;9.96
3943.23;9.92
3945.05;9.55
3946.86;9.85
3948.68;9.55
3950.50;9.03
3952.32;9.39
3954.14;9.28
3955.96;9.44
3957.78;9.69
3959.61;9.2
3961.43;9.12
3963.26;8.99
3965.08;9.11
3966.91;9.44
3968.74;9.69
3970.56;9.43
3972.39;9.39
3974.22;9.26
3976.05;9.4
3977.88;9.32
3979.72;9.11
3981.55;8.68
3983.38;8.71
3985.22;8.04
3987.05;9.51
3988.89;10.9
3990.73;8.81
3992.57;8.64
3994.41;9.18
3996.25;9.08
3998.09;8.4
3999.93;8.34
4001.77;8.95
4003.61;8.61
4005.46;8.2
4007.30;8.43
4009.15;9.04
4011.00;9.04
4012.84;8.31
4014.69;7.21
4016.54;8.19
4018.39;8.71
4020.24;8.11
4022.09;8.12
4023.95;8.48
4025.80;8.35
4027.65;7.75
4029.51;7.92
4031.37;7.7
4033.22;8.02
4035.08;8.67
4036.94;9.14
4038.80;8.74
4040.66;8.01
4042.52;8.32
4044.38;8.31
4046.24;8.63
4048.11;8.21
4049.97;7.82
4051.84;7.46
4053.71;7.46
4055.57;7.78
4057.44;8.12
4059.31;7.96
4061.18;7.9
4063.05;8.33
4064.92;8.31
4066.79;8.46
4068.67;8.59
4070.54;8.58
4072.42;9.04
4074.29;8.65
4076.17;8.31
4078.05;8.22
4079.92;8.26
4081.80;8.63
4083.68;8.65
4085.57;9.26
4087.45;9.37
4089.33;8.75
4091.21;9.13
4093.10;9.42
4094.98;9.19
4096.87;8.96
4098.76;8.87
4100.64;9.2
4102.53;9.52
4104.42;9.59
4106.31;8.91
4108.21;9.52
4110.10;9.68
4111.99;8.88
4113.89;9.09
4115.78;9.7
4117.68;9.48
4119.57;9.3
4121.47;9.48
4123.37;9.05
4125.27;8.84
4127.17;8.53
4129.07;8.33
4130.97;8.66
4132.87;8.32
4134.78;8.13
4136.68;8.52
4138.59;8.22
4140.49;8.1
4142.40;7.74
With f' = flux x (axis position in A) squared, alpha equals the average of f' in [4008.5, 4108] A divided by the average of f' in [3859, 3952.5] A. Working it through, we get 0.92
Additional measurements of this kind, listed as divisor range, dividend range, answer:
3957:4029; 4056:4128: 1.06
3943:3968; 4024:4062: 0.90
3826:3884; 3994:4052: 0.89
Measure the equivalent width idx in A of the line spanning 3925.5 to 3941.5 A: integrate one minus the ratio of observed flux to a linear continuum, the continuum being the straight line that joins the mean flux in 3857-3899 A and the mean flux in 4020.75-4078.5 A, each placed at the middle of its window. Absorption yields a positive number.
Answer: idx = 0.7 A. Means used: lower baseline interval 10.4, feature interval 9.24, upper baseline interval 8.24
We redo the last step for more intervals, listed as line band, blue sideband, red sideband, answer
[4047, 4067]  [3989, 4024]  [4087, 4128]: 2.1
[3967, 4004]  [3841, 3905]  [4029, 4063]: -0.7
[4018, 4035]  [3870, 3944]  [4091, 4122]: 2.5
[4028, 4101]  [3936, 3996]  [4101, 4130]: 6.2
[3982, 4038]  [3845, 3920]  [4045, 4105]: 3.7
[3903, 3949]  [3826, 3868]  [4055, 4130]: 0.5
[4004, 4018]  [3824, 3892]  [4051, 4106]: 1.2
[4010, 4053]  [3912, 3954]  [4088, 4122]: 5.5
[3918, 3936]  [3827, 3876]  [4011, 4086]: -0.1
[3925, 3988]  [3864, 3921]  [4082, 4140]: 3.5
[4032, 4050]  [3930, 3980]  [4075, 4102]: 1.3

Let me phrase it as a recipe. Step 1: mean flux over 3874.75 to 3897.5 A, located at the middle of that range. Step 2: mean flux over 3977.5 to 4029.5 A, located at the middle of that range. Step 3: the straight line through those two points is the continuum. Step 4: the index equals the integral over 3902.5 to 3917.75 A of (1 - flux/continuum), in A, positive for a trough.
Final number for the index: 0.1 A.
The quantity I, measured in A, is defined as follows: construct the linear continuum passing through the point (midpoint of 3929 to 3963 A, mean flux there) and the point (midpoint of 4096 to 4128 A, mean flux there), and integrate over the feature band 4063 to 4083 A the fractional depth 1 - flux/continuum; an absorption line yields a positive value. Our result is 1.6 A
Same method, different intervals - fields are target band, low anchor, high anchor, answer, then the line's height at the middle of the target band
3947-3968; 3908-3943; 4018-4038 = -0.2 A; 9.25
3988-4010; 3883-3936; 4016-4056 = -0.5 A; 8.68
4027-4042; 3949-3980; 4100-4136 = 1.5 A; 9.2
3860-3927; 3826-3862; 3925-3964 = -2.7 A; 9.79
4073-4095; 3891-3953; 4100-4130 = 1.1 A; 9.28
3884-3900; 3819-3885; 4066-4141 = -0.2 A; 10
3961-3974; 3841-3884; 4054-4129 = 0.6 A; 9.73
